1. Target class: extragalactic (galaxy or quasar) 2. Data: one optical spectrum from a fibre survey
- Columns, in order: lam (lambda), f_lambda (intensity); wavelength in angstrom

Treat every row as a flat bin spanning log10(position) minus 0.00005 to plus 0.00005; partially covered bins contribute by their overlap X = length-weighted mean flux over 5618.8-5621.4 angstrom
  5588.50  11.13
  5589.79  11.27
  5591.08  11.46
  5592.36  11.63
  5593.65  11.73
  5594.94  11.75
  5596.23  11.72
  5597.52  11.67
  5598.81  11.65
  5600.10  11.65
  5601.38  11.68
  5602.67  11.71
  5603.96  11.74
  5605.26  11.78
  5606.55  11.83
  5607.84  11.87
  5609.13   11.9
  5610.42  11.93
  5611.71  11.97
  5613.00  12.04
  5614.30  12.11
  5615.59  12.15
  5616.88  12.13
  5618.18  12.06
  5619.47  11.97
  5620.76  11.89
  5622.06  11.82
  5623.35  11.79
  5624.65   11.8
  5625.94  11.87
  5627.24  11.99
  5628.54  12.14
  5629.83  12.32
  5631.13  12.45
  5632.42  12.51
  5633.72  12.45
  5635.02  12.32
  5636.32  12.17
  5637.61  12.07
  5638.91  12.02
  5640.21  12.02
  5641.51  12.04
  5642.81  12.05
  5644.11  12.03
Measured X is 12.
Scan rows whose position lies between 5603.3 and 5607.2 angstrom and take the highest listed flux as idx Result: 11.83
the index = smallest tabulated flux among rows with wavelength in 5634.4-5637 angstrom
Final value 12.17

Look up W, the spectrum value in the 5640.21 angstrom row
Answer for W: 12.02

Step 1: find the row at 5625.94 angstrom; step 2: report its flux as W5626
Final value 11.87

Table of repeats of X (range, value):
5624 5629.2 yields 12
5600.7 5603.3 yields 11.7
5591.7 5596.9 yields 11.7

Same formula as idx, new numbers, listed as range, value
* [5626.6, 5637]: 12.51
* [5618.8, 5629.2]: 12.14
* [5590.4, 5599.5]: 11.75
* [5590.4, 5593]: 11.63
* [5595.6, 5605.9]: 11.78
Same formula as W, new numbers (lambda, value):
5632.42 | 12.51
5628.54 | 12.14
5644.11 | 12.03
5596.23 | 11.72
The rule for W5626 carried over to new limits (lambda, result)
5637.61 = 12.07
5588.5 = 11.13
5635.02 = 12.32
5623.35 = 11.79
